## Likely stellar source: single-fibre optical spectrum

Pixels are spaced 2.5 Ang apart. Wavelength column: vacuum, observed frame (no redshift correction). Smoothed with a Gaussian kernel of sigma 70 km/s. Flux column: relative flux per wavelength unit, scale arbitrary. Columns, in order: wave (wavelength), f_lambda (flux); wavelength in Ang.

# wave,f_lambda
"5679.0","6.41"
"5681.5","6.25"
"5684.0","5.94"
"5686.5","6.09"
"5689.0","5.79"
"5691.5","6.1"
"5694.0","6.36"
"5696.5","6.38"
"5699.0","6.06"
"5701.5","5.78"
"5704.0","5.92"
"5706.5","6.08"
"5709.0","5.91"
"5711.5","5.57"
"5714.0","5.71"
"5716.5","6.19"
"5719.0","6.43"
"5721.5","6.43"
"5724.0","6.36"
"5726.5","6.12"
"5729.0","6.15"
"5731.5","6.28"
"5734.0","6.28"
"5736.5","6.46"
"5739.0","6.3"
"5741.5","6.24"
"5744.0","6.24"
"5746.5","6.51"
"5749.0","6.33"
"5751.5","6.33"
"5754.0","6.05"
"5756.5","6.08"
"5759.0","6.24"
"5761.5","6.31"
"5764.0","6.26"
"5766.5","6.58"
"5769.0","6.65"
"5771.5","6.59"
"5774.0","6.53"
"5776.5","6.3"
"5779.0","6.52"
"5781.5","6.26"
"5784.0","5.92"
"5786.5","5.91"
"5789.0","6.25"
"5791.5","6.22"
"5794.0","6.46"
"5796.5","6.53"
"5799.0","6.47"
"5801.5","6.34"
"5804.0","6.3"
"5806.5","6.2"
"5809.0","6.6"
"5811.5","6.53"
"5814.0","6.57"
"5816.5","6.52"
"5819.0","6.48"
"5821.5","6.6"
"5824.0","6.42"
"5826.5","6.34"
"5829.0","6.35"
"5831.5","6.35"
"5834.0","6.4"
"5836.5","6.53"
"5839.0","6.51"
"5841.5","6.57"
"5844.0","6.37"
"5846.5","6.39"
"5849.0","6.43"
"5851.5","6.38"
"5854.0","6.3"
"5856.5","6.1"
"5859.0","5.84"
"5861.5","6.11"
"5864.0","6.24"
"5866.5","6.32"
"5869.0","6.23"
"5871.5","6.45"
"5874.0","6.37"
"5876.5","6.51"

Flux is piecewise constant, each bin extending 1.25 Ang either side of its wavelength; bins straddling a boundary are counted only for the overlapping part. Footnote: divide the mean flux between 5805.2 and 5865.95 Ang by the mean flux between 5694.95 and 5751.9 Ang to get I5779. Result 1.03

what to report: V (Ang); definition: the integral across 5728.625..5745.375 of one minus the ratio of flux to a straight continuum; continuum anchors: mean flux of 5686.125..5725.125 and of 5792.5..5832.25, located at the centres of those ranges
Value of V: -0.3 Ang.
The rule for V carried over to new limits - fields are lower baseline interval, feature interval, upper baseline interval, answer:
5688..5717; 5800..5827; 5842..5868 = -1.2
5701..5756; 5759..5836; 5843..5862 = -2.2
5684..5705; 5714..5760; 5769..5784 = -0.2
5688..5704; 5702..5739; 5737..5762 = 0.2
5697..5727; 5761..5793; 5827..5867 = -0.8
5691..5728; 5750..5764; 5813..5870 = 0.0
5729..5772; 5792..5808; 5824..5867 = -0.1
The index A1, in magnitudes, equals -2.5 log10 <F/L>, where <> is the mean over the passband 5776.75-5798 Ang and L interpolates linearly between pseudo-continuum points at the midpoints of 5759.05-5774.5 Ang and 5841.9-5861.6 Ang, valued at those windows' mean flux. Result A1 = 0.03 mag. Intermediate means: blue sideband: 6.47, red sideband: 6.26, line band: 6.26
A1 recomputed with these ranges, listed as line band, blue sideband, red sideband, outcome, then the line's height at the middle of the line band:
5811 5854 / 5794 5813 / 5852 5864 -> -0.03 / 6.27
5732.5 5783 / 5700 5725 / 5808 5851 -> -0.03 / 6.2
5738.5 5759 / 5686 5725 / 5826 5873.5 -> -0.02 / 6.15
